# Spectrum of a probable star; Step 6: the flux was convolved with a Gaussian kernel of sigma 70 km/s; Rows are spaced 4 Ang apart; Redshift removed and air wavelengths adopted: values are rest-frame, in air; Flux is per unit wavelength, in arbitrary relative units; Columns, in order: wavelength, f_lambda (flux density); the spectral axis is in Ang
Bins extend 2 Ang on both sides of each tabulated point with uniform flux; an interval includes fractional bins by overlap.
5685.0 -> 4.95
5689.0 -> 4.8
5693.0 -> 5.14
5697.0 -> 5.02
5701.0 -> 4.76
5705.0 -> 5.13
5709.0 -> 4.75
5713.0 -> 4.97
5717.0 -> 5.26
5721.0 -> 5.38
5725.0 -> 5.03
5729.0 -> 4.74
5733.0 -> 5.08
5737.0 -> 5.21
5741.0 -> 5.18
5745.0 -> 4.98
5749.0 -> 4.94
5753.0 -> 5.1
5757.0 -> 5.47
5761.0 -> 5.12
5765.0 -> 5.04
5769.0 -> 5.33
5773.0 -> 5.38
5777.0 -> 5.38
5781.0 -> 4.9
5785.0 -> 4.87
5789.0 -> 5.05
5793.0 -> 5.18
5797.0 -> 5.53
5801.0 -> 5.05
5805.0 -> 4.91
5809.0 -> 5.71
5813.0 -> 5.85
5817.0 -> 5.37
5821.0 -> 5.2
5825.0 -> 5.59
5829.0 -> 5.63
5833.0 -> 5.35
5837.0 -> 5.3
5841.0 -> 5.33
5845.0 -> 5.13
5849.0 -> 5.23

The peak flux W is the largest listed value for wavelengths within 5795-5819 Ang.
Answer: 5.85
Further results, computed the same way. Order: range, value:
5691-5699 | 5.14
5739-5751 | 5.18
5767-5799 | 5.53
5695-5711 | 5.13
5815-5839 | 5.63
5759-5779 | 5.38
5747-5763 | 5.47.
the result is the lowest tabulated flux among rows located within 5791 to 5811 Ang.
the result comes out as 4.91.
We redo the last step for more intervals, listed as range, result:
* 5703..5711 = 4.75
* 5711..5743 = 4.74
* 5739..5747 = 4.98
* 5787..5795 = 5.05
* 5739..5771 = 4.94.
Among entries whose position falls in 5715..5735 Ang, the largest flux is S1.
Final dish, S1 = 5.38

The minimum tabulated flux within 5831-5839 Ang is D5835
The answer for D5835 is 5.3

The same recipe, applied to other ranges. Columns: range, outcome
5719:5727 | 5.03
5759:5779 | 5.04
